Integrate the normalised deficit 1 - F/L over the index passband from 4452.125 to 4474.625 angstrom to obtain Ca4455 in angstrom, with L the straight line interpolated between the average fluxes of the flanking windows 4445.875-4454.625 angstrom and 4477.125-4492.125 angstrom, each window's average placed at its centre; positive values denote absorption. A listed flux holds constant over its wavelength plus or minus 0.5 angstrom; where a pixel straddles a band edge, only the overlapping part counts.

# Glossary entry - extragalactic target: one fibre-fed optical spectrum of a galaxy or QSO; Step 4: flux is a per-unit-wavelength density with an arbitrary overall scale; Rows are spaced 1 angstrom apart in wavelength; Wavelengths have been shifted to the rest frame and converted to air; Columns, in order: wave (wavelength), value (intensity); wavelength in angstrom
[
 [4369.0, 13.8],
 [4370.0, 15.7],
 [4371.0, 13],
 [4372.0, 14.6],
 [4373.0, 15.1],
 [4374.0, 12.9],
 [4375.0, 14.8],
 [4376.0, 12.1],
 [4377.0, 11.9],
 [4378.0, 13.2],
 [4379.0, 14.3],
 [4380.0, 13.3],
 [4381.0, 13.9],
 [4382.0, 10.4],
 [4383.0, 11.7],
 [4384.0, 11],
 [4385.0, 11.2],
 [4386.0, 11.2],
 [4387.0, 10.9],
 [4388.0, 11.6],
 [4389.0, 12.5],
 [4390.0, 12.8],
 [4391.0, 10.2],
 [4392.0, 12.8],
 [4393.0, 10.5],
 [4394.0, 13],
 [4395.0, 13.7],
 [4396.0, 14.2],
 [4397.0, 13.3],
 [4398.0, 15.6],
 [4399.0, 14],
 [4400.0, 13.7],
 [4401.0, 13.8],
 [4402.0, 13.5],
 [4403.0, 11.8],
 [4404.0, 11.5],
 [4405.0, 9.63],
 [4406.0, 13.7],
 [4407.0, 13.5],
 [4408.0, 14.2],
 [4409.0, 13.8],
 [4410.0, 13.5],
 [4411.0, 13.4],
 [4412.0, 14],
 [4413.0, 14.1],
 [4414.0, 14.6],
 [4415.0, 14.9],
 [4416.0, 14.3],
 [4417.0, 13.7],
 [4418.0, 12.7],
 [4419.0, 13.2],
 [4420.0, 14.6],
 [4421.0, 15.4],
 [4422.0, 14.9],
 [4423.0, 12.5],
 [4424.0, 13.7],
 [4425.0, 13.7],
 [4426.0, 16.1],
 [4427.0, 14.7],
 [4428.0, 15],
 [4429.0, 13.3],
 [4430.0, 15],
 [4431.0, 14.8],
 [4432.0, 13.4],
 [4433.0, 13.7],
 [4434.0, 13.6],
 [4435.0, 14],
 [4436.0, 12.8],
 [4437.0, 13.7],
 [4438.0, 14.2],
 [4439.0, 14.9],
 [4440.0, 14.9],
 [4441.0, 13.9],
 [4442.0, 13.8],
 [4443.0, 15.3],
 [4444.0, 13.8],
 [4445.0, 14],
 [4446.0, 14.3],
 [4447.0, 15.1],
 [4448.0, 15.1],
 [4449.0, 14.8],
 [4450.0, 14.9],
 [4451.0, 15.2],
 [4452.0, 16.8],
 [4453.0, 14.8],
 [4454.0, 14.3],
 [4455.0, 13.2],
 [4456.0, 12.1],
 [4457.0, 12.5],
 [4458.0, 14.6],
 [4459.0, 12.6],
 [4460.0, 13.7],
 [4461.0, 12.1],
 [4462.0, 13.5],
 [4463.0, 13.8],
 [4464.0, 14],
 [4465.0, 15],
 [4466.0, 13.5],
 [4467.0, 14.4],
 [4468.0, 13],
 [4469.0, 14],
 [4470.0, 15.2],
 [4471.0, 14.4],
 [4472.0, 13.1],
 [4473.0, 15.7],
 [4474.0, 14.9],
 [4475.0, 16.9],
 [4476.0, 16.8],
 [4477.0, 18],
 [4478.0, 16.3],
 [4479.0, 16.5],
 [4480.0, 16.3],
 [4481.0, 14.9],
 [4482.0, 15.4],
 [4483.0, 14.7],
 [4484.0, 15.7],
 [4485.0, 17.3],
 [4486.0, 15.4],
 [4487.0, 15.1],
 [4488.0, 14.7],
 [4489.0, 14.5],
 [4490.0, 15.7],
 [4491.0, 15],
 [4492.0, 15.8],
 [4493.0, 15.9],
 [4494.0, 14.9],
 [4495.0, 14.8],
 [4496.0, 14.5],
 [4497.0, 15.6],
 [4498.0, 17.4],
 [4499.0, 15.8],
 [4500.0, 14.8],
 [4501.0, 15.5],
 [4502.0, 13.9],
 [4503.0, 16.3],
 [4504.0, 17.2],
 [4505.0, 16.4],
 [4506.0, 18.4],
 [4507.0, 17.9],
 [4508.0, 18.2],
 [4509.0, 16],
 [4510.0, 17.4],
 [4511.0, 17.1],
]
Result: 2.0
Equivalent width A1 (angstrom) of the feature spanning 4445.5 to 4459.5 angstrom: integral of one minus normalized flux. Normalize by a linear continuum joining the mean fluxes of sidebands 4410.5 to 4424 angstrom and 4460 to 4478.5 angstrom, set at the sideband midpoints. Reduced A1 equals 0.1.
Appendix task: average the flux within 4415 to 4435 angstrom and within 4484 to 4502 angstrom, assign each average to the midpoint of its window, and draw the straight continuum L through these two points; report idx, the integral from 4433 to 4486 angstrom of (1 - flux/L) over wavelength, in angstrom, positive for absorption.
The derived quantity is 0.75 angstrom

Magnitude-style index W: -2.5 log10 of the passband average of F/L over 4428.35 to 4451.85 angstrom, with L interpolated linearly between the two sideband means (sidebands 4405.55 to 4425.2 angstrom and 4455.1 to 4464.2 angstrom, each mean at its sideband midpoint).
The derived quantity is -0.06 mag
